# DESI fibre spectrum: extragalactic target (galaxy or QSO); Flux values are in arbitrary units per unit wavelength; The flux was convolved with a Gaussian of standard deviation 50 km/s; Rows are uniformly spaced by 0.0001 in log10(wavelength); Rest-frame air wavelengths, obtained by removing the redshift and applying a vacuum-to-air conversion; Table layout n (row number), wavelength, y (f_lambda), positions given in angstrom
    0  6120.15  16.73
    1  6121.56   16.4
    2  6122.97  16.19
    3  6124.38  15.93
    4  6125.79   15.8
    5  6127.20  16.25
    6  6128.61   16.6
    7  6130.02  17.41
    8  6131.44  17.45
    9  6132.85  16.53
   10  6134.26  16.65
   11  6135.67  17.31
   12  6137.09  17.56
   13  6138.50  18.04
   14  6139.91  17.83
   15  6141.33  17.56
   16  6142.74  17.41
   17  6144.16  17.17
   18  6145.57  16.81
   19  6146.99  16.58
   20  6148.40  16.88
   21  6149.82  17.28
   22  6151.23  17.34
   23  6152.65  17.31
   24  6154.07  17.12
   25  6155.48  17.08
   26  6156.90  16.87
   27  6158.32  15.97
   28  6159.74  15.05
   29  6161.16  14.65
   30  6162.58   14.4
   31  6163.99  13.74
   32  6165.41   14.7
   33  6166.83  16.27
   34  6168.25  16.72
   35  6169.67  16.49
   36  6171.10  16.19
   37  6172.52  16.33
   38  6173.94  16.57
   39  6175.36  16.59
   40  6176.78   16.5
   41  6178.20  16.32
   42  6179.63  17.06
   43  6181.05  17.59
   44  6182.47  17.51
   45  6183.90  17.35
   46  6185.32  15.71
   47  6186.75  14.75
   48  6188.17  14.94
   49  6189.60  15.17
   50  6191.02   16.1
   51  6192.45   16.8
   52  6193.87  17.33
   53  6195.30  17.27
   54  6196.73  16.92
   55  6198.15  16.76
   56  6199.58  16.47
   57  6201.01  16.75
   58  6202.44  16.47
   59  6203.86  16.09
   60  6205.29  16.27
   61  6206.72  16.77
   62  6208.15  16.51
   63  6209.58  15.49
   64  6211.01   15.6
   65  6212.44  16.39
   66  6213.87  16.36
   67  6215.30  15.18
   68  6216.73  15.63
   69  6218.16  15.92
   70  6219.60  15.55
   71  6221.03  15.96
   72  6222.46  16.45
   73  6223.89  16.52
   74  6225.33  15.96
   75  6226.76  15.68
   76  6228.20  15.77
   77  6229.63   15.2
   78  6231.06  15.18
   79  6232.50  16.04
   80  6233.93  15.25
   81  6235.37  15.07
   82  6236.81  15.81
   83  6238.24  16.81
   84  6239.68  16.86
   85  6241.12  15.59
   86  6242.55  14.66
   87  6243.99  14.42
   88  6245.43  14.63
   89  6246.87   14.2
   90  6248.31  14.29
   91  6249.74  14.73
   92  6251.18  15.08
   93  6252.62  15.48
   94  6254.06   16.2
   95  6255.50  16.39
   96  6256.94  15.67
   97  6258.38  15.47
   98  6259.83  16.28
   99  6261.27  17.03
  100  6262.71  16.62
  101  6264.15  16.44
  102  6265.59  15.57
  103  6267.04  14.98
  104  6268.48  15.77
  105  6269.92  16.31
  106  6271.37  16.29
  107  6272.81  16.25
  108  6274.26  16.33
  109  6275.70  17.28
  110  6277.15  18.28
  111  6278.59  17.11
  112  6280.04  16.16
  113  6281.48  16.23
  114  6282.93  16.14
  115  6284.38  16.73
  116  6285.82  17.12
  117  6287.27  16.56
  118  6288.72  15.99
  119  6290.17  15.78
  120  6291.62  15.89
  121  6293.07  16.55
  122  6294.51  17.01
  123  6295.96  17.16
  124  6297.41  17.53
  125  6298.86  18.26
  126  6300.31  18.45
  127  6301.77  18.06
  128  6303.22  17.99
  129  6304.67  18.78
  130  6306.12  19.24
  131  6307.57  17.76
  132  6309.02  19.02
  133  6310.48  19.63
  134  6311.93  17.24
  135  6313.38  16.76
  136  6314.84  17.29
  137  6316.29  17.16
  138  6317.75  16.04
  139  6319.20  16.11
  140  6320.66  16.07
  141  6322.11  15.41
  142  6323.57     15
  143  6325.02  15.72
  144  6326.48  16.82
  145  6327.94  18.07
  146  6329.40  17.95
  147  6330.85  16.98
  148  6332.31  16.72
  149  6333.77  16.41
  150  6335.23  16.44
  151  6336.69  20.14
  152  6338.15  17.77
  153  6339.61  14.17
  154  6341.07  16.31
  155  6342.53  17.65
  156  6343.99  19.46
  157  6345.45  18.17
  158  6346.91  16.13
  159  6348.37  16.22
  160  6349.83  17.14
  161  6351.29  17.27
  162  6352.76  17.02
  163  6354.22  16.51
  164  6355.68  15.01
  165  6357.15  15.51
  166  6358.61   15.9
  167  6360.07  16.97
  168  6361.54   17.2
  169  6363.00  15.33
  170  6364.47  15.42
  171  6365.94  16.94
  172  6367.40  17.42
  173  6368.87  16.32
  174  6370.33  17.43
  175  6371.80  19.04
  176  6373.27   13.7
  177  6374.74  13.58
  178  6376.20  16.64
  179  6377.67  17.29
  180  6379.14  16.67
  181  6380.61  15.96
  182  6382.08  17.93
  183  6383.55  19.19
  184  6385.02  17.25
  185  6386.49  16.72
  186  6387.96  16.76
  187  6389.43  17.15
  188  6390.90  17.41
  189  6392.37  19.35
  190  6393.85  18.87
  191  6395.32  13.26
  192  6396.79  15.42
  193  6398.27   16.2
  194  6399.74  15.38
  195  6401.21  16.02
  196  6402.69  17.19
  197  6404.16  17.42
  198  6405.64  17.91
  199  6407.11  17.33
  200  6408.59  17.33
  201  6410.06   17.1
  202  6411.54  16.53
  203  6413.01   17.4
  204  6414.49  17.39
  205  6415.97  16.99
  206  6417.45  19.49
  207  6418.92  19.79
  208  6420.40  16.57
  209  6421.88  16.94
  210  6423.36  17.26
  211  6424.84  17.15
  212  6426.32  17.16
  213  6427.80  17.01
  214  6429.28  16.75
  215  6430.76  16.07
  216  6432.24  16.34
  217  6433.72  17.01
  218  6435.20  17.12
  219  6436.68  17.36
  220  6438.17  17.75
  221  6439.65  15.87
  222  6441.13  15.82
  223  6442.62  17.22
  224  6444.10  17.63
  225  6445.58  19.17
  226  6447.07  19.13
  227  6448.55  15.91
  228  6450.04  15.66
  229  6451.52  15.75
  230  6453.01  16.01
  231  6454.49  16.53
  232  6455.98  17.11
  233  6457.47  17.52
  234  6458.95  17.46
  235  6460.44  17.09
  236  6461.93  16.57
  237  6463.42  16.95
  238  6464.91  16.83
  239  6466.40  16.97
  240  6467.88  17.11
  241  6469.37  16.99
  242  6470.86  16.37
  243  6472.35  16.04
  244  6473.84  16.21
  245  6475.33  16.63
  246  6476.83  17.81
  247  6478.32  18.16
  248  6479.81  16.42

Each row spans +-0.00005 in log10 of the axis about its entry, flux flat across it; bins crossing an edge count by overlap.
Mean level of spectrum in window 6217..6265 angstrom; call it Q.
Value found 15.7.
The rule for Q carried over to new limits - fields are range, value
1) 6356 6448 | 16.9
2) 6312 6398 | 16.7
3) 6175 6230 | 16.3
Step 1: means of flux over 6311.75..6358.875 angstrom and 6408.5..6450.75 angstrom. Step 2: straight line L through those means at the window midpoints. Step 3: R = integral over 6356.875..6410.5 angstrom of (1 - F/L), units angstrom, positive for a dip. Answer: 0.8 angstrom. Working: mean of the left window 16.7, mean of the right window 17.2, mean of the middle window 16.7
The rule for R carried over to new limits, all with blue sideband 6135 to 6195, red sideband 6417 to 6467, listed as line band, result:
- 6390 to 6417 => 0.1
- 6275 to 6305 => -0.6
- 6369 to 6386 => 0.2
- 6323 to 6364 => 0.2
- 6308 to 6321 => -0.4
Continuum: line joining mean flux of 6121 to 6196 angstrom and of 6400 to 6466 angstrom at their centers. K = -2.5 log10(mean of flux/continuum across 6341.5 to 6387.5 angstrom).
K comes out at 0.01 mag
